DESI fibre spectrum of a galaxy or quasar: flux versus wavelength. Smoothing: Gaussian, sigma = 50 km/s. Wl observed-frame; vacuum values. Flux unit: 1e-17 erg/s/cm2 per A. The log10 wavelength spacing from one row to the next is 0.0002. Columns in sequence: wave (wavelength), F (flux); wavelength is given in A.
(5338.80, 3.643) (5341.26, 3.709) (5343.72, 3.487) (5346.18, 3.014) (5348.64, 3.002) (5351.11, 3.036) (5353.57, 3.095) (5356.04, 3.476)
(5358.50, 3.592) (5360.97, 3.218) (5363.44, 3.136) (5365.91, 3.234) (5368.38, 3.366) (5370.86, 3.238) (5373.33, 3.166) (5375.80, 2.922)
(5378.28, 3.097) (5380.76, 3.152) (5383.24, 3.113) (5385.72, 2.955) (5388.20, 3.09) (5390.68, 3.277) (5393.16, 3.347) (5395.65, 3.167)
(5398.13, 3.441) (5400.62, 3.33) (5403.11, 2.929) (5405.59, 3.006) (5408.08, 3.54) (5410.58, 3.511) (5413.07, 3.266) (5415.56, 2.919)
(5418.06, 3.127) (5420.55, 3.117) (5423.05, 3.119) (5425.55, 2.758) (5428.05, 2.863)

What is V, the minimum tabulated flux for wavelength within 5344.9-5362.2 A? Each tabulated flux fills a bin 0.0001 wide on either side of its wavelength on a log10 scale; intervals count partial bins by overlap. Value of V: 3.002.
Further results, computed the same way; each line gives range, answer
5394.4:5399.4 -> 3.167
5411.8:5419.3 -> 2.919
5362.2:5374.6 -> 3.136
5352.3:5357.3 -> 3.095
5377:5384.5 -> 3.097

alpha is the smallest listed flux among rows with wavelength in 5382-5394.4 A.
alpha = 2.955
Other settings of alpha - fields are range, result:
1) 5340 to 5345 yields 3.487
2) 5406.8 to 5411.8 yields 3.511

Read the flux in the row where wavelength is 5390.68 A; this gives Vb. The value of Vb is 3.277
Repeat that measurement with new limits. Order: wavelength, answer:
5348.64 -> 3.002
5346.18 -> 3.014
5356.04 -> 3.476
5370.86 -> 3.238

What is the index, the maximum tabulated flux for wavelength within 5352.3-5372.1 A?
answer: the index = 3.592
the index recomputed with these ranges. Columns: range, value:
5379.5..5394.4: 3.347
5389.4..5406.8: 3.441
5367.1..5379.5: 3.366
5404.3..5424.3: 3.54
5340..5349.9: 3.709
